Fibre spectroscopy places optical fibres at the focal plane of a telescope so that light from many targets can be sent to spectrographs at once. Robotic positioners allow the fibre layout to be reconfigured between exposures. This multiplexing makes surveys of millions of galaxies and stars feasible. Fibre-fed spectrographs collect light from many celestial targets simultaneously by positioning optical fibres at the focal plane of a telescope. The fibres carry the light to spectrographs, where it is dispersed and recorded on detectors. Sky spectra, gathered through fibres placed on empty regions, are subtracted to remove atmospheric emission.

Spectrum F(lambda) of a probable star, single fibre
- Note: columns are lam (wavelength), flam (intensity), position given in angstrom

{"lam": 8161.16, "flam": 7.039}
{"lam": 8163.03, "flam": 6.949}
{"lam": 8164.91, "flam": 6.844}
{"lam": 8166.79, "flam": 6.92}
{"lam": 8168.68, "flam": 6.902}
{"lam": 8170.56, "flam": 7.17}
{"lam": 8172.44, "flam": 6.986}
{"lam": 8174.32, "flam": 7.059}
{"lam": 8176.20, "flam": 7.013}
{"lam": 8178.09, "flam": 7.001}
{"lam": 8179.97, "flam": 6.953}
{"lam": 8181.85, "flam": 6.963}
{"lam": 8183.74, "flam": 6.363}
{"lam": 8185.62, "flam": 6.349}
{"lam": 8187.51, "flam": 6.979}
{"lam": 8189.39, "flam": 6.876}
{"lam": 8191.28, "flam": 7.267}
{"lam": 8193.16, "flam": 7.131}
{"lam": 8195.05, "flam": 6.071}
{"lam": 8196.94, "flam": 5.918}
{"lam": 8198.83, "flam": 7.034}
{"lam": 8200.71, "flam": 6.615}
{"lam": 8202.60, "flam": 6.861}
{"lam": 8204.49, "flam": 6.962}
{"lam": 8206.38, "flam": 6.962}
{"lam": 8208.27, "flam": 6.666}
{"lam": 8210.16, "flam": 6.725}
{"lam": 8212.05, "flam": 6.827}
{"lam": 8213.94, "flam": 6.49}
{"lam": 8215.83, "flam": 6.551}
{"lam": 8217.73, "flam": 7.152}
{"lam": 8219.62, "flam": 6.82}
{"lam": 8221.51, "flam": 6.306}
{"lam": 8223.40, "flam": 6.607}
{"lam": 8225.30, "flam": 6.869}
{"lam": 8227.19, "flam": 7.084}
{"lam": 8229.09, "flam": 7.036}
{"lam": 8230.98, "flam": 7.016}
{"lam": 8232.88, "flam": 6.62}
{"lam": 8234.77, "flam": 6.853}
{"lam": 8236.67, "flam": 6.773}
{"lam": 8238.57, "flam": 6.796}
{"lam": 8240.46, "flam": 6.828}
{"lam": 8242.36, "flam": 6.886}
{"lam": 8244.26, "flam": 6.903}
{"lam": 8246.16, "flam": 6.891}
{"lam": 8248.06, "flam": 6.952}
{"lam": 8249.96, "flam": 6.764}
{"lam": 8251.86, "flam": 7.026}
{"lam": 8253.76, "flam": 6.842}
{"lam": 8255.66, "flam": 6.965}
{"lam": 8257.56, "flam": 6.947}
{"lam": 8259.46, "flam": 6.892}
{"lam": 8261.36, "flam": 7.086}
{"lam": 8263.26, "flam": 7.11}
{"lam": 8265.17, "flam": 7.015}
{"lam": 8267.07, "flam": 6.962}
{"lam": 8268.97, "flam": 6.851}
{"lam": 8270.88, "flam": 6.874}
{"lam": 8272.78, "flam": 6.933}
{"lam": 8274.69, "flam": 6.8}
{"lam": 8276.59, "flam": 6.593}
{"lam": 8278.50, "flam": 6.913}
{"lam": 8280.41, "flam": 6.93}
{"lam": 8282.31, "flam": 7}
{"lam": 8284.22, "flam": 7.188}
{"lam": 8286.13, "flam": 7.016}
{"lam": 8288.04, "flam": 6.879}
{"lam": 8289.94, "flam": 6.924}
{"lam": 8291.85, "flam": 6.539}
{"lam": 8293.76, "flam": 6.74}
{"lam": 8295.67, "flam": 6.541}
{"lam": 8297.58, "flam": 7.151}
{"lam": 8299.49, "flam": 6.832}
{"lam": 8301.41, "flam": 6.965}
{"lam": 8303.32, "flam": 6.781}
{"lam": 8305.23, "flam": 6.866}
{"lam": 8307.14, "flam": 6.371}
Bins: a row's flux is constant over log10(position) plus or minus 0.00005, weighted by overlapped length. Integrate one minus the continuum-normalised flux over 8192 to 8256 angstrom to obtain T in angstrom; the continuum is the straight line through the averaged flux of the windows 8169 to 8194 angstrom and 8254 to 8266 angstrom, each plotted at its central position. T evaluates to 1.6 angstrom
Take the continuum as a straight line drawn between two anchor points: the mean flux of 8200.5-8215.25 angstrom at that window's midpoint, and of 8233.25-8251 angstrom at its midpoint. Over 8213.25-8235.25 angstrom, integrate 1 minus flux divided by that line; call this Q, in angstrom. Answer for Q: 0.05 angstrom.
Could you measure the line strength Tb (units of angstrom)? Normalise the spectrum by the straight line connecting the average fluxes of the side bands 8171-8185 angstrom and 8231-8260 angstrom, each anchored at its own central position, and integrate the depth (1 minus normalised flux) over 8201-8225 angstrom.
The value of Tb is 0.49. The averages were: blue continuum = 6.9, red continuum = 6.87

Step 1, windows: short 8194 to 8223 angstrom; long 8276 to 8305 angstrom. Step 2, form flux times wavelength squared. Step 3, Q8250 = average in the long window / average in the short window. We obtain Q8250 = 1.05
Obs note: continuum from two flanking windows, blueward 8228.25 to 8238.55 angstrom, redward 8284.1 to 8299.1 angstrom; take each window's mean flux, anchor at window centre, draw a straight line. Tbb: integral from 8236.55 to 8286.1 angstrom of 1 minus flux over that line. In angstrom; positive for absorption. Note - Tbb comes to -0.5 angstrom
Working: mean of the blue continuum 6.85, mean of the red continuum 6.86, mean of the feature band 6.92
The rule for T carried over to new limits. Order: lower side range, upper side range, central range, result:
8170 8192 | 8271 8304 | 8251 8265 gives -0.2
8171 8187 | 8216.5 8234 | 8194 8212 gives 0.5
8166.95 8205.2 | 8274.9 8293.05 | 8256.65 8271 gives -0.2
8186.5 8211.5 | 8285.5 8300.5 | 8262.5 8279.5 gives -0.2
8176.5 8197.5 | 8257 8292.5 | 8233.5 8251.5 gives 0.0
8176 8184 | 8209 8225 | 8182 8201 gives 0.4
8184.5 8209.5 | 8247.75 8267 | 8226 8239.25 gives 0.0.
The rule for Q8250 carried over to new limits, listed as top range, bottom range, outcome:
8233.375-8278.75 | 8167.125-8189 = 1.02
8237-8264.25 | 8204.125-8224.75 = 1.04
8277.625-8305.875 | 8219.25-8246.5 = 1.02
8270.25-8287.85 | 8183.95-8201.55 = 1.06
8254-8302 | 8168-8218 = 1.04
